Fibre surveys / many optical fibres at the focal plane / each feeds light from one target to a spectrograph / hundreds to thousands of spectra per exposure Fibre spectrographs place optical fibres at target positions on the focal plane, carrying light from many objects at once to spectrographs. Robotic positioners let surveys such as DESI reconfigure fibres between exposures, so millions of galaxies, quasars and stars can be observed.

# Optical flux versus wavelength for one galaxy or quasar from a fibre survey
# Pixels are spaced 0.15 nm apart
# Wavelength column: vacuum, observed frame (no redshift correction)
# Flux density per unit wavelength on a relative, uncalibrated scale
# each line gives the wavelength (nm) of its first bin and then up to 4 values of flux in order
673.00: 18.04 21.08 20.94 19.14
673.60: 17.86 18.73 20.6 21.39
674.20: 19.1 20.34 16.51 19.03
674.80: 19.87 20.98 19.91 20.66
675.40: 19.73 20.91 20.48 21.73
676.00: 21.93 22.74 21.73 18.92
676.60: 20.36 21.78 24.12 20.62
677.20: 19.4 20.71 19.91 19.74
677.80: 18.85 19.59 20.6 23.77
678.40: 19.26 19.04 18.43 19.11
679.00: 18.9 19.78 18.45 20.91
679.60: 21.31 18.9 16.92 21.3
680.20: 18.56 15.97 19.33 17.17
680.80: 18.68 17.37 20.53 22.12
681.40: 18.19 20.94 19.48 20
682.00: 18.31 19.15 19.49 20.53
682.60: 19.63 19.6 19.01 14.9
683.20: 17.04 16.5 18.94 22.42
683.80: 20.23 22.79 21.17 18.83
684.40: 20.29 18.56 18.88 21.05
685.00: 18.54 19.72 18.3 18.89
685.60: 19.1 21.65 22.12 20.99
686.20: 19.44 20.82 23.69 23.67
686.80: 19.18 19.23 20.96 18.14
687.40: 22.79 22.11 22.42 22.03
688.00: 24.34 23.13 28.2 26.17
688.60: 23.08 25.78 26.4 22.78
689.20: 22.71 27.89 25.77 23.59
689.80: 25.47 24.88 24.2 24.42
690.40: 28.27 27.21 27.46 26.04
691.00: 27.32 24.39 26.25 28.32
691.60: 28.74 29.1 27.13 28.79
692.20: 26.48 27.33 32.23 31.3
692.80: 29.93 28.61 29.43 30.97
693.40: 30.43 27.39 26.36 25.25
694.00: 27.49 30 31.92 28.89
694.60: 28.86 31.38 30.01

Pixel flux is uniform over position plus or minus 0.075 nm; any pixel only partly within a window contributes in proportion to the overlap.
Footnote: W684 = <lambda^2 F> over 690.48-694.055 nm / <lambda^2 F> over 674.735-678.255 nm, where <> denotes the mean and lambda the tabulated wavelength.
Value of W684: 1.42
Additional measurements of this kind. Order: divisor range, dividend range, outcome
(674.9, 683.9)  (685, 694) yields 1.30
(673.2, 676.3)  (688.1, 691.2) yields 1.32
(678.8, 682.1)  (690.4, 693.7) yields 1.52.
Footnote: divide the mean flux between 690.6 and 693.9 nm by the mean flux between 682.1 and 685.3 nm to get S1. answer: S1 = 1.45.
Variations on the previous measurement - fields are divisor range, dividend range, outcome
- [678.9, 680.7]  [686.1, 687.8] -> 1.11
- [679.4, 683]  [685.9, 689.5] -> 1.19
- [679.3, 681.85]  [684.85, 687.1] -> 1.06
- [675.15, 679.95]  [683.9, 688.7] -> 1.05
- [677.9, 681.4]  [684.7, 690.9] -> 1.18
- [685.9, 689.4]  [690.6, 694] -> 1.23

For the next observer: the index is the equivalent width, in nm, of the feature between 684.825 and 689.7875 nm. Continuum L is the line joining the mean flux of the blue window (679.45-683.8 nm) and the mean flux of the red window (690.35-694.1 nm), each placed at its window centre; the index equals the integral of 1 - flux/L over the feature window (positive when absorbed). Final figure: 0.34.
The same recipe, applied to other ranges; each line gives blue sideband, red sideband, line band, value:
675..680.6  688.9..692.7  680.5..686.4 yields 0.88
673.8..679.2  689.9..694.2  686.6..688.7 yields 0.26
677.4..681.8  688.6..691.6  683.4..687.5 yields 0.46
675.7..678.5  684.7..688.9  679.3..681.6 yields 0.22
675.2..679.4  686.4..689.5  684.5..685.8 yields 0.18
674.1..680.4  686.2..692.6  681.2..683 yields 0.20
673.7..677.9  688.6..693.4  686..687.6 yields 0.27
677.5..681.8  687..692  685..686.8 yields 0.19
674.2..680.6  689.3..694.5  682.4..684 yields 0.27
